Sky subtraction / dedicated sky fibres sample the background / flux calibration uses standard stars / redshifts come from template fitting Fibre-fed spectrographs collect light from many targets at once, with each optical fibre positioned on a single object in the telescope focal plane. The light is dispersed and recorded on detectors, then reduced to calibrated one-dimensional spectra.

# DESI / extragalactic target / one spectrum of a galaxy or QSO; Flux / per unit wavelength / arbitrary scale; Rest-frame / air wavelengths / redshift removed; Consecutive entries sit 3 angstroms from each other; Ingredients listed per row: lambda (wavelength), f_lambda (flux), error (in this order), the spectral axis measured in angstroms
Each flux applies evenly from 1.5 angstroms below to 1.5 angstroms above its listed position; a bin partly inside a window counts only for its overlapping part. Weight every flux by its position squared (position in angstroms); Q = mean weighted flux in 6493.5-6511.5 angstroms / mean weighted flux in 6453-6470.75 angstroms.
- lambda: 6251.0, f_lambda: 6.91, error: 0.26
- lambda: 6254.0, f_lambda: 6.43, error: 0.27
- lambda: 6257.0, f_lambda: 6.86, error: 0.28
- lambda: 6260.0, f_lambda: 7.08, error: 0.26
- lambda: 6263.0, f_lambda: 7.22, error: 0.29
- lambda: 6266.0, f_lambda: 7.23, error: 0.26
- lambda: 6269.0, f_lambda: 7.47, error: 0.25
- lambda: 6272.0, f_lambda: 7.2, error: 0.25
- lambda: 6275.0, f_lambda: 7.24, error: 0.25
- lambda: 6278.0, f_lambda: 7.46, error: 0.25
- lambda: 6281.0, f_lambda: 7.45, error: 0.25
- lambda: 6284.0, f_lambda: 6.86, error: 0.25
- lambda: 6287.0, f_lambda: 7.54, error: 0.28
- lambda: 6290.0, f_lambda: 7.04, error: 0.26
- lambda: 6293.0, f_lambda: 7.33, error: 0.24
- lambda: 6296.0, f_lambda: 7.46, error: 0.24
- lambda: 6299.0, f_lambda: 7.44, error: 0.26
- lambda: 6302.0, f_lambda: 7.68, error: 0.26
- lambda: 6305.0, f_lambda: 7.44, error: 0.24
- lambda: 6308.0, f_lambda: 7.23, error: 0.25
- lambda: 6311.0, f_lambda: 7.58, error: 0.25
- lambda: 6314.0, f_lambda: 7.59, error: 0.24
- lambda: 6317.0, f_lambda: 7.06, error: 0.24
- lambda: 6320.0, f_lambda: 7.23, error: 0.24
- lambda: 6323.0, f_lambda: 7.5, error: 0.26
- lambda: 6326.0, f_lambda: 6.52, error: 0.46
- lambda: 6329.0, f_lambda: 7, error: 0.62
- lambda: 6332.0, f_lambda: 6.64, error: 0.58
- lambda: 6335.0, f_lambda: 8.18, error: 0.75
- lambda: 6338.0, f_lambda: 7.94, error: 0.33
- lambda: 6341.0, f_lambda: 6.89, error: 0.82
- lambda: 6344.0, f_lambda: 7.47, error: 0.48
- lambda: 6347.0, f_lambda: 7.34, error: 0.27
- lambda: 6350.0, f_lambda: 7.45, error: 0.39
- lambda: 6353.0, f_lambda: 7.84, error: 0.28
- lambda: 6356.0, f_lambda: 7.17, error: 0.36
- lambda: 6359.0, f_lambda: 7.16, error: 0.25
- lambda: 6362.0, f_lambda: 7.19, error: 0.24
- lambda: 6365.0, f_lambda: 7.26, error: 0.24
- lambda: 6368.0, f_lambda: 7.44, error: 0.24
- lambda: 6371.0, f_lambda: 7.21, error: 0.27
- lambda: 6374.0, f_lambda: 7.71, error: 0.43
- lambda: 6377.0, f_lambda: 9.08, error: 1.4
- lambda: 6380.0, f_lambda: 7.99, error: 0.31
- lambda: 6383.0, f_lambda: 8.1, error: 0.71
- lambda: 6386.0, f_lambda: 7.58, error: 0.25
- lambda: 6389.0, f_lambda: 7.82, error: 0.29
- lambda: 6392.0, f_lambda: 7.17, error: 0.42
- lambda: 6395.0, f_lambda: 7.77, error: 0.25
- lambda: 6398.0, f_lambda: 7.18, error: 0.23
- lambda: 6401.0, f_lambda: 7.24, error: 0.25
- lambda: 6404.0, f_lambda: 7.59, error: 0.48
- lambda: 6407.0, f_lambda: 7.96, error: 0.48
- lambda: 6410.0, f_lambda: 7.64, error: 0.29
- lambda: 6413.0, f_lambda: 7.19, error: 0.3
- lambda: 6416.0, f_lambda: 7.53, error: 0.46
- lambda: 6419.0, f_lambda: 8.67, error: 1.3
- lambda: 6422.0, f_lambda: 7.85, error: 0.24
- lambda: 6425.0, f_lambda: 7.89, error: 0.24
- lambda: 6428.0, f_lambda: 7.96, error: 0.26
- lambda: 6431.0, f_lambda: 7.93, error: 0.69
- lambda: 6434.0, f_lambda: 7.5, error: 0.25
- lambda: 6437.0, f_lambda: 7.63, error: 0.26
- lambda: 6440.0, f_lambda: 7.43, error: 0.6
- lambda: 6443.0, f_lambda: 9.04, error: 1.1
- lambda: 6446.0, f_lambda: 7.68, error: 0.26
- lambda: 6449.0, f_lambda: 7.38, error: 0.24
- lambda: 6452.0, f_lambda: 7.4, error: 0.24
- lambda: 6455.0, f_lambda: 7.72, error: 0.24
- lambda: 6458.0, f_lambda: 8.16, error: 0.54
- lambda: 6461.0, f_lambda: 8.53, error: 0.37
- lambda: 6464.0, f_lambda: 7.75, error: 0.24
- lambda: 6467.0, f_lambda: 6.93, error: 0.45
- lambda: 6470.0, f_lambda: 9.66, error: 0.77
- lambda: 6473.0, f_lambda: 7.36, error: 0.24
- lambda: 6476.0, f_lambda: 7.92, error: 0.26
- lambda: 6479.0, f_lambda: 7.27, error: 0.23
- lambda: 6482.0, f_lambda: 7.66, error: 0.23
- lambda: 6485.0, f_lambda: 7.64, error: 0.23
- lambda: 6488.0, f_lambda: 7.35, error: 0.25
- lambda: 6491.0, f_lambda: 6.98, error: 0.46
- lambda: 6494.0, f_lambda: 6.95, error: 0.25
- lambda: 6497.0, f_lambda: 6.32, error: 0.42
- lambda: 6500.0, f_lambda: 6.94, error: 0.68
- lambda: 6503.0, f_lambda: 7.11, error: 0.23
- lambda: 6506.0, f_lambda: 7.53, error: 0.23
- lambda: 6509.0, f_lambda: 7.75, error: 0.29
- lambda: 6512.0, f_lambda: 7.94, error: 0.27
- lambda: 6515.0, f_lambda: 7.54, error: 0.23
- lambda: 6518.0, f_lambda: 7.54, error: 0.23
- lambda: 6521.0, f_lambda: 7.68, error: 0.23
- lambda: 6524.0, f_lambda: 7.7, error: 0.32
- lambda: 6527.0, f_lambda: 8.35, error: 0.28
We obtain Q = 0.9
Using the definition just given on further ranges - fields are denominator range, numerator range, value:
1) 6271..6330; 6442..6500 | 1.10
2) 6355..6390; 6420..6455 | 1.04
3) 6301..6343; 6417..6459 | 1.11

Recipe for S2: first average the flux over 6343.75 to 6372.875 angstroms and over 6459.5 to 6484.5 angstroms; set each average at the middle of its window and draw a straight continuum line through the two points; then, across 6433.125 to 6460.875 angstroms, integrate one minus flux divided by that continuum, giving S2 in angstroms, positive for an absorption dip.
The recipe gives -0.19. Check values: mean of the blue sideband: 7.35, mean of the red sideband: 7.88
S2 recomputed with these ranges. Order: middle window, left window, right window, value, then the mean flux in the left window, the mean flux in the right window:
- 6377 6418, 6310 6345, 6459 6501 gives -1.4 angstroms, 7.29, 7.53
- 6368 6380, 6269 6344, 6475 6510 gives -1.0 angstroms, 7.32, 7.27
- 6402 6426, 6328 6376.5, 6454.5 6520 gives -0.9 angstroms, 7.41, 7.57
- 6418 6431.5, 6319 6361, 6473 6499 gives -1.4 angstroms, 7.31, 7.26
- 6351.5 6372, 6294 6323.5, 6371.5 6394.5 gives 1.1 angstroms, 7.42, 7.88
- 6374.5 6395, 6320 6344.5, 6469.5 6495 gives -1.6 angstroms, 7.26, 7.58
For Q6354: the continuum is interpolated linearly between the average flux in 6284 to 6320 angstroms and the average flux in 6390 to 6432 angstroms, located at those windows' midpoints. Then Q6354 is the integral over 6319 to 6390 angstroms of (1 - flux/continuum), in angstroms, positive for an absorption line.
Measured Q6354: 0.3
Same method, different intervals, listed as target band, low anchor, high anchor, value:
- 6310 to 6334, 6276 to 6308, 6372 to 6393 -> 1.3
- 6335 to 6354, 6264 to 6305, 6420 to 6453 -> 0.0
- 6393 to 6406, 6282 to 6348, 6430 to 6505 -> 0.0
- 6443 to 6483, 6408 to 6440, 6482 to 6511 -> -2.0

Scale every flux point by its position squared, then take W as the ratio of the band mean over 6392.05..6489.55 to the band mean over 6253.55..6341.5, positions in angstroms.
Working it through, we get 1.1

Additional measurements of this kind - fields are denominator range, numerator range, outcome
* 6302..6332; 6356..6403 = 1.07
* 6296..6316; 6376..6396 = 1.08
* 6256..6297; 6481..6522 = 1.09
